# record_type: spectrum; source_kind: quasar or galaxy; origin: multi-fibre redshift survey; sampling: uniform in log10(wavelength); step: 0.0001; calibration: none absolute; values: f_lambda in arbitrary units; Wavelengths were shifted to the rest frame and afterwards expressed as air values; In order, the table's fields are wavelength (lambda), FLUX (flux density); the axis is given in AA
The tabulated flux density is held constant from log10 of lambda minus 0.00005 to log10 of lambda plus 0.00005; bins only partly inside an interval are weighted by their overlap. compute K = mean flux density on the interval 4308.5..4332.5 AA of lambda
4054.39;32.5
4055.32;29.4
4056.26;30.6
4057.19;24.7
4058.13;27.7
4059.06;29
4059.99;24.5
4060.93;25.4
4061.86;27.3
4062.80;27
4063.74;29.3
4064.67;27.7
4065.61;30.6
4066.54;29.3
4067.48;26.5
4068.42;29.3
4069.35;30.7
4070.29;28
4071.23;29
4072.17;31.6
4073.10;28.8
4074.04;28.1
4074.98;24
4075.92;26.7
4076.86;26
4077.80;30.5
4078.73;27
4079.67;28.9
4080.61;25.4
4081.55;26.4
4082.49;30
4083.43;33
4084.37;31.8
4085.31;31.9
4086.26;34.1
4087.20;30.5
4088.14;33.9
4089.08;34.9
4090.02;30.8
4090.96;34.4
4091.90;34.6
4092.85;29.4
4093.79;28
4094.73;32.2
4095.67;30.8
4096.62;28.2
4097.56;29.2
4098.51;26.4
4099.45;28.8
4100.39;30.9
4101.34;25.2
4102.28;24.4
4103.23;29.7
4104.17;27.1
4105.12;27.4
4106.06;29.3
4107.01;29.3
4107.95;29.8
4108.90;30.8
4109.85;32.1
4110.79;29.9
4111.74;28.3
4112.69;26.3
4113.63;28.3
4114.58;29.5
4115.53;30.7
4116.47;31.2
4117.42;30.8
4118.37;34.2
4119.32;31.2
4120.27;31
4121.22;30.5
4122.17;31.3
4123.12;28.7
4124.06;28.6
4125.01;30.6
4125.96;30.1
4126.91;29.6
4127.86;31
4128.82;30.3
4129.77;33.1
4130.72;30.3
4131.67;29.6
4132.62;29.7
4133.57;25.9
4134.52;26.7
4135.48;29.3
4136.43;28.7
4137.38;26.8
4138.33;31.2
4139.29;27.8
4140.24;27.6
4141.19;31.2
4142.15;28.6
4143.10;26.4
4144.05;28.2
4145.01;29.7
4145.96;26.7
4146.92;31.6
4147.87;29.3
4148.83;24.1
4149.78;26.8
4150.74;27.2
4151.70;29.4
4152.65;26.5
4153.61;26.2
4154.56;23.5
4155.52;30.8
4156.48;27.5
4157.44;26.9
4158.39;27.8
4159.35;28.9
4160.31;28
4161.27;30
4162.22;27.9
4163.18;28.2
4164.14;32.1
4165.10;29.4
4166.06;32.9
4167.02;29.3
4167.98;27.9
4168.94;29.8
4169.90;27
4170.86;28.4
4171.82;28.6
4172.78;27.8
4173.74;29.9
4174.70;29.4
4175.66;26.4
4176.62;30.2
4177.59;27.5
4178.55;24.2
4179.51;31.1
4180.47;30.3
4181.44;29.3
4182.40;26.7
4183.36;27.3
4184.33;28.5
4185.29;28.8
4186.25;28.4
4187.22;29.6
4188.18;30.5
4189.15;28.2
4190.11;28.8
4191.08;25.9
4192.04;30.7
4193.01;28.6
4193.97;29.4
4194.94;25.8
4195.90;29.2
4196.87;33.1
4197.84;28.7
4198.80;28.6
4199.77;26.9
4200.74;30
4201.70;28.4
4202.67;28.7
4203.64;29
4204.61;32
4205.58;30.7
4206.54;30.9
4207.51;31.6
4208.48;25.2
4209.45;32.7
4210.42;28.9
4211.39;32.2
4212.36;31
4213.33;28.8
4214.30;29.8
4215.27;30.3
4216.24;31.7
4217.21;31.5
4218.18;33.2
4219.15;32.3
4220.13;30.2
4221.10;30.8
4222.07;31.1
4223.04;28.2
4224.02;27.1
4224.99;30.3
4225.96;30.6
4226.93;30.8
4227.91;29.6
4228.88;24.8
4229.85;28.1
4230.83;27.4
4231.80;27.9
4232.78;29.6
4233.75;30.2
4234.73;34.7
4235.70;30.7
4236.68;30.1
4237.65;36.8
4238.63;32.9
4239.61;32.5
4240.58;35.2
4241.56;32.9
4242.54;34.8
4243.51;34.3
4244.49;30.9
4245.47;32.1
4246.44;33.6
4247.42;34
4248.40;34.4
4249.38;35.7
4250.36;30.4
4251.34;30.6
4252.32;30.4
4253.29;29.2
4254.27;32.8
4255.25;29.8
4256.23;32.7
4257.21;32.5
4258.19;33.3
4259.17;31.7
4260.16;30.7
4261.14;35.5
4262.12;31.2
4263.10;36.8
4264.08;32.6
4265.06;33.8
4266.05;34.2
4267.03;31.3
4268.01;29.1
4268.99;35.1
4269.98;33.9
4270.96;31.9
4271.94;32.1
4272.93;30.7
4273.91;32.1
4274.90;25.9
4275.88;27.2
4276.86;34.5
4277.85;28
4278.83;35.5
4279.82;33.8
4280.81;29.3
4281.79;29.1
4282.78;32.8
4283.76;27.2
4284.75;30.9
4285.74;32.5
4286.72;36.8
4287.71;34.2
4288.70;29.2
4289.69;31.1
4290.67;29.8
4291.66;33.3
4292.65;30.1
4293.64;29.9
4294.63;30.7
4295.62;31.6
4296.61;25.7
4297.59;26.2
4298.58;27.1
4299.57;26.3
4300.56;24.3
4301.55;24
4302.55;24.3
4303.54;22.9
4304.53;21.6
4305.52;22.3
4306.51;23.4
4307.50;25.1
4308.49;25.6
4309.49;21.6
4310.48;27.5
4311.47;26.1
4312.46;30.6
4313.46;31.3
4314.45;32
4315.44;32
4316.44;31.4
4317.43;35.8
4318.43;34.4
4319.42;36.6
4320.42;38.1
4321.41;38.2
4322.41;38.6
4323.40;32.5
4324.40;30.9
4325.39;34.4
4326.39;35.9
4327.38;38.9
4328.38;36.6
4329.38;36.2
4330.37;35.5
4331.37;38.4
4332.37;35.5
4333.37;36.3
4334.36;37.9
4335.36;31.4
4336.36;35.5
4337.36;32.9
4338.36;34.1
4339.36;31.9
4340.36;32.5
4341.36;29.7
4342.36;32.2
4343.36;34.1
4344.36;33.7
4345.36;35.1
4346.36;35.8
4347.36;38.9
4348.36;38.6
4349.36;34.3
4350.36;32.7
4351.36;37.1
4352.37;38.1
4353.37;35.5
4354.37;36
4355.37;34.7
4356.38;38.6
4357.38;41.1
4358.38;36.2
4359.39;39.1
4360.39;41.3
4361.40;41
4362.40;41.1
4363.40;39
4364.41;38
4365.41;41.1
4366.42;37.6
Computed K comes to 33.5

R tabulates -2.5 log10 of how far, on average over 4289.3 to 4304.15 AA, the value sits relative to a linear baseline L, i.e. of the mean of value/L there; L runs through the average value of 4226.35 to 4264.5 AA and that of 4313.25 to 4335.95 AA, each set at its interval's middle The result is 0.22 mag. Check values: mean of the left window 31.9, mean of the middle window 27.7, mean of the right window 35.2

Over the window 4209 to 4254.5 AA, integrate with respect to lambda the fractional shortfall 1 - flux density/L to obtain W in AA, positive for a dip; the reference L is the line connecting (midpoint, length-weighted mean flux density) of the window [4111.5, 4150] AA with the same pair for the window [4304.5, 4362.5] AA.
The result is 0.6 AA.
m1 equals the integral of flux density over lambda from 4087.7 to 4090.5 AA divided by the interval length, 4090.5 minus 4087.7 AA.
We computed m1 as 33.3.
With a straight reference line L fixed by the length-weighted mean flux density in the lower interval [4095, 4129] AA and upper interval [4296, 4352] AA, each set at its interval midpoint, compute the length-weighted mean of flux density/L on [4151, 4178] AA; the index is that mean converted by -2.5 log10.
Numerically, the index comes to 0.06 mag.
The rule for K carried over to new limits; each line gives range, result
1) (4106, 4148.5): 29.6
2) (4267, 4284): 31.1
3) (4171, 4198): 28.7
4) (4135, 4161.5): 28.1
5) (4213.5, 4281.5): 31.6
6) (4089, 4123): 29.8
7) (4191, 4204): 28.9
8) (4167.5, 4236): 29.3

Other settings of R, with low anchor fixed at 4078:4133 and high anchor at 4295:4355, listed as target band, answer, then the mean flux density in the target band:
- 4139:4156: 0.095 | 27.9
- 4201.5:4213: 0.031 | 30.1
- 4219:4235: 0.060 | 29.5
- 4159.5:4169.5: 0.039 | 29.5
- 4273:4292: 0.017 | 31.2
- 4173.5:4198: 0.076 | 28.7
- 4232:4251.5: -0.050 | 32.8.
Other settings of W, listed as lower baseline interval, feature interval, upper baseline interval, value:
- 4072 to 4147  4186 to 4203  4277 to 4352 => 0.88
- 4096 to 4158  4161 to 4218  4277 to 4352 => 1.13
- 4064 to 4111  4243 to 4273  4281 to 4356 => -1.16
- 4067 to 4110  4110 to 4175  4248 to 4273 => 2.89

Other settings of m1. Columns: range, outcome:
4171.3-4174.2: 28.8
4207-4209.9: 29.8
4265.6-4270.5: 32.7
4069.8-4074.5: 29.1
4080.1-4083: 27.4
